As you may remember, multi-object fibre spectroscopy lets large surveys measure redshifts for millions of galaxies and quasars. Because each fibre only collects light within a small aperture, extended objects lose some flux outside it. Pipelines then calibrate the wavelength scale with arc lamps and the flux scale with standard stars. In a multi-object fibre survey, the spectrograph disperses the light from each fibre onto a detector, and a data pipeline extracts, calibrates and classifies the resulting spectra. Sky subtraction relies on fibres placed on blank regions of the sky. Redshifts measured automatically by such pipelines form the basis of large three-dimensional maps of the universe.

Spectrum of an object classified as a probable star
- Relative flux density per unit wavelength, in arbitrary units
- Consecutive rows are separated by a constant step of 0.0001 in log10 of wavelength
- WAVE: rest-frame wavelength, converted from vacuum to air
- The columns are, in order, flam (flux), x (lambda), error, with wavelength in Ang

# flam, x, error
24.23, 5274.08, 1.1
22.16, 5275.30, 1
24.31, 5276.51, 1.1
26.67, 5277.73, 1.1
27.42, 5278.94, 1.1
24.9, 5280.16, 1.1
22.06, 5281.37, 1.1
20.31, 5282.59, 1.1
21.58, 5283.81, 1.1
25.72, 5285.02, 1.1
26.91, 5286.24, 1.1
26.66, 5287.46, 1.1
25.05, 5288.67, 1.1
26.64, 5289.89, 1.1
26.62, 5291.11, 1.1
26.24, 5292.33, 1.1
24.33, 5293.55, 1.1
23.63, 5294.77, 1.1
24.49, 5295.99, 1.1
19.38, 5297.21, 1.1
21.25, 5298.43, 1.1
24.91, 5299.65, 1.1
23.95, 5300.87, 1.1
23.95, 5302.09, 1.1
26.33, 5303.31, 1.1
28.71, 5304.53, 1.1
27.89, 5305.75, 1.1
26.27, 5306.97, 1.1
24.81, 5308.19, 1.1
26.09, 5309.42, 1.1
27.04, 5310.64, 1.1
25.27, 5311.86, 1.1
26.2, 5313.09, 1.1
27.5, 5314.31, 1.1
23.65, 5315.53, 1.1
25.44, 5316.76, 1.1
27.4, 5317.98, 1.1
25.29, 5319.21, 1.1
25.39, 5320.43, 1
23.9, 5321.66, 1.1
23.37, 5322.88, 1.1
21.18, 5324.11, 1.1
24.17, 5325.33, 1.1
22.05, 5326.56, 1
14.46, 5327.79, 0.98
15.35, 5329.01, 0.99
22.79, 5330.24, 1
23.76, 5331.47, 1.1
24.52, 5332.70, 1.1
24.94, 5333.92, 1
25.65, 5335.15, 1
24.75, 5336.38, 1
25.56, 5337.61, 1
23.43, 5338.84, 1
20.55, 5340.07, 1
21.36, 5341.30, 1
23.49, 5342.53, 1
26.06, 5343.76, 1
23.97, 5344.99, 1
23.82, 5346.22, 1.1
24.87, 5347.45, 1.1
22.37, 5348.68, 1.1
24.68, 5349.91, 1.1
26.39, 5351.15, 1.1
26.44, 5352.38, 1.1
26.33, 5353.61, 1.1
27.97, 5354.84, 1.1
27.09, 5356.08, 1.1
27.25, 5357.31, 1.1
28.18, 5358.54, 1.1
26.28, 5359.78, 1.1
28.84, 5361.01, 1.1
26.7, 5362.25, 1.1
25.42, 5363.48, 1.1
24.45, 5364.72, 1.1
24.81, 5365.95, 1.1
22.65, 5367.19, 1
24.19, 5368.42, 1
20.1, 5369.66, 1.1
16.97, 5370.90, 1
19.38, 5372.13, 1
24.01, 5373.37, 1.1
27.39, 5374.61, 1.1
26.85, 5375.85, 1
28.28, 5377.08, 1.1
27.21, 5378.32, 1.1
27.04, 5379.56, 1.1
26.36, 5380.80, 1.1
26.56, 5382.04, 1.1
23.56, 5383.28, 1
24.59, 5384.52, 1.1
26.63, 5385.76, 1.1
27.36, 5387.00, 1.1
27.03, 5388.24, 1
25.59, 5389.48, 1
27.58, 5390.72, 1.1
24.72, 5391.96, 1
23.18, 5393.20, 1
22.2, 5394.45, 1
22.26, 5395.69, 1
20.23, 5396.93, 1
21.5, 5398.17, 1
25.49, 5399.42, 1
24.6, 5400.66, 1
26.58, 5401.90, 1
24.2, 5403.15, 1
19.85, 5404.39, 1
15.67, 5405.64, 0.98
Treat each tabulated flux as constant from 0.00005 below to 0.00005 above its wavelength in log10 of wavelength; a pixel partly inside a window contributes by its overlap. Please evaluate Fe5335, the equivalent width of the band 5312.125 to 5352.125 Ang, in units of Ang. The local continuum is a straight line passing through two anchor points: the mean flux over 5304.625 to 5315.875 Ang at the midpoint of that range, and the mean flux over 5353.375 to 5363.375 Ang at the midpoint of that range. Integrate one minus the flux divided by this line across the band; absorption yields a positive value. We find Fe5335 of 4.5 Ang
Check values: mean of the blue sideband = 26.3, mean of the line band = 23.7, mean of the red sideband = 27.3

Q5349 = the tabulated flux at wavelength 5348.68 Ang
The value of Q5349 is 22.37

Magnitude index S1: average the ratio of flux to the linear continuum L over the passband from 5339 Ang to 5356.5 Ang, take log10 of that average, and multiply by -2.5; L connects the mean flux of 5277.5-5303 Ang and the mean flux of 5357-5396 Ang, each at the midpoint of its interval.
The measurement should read 0.012 mag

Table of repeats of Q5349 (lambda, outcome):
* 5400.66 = 24.6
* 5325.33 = 24.17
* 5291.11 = 26.62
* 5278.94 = 27.42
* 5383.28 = 23.56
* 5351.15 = 26.39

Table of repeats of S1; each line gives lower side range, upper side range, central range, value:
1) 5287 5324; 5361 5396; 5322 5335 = 0.15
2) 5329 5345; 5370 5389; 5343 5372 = -0.03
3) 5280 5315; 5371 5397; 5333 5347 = 0.05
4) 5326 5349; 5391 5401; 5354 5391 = -0.11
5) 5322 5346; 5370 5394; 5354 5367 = -0.11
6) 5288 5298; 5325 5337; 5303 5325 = -0.11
